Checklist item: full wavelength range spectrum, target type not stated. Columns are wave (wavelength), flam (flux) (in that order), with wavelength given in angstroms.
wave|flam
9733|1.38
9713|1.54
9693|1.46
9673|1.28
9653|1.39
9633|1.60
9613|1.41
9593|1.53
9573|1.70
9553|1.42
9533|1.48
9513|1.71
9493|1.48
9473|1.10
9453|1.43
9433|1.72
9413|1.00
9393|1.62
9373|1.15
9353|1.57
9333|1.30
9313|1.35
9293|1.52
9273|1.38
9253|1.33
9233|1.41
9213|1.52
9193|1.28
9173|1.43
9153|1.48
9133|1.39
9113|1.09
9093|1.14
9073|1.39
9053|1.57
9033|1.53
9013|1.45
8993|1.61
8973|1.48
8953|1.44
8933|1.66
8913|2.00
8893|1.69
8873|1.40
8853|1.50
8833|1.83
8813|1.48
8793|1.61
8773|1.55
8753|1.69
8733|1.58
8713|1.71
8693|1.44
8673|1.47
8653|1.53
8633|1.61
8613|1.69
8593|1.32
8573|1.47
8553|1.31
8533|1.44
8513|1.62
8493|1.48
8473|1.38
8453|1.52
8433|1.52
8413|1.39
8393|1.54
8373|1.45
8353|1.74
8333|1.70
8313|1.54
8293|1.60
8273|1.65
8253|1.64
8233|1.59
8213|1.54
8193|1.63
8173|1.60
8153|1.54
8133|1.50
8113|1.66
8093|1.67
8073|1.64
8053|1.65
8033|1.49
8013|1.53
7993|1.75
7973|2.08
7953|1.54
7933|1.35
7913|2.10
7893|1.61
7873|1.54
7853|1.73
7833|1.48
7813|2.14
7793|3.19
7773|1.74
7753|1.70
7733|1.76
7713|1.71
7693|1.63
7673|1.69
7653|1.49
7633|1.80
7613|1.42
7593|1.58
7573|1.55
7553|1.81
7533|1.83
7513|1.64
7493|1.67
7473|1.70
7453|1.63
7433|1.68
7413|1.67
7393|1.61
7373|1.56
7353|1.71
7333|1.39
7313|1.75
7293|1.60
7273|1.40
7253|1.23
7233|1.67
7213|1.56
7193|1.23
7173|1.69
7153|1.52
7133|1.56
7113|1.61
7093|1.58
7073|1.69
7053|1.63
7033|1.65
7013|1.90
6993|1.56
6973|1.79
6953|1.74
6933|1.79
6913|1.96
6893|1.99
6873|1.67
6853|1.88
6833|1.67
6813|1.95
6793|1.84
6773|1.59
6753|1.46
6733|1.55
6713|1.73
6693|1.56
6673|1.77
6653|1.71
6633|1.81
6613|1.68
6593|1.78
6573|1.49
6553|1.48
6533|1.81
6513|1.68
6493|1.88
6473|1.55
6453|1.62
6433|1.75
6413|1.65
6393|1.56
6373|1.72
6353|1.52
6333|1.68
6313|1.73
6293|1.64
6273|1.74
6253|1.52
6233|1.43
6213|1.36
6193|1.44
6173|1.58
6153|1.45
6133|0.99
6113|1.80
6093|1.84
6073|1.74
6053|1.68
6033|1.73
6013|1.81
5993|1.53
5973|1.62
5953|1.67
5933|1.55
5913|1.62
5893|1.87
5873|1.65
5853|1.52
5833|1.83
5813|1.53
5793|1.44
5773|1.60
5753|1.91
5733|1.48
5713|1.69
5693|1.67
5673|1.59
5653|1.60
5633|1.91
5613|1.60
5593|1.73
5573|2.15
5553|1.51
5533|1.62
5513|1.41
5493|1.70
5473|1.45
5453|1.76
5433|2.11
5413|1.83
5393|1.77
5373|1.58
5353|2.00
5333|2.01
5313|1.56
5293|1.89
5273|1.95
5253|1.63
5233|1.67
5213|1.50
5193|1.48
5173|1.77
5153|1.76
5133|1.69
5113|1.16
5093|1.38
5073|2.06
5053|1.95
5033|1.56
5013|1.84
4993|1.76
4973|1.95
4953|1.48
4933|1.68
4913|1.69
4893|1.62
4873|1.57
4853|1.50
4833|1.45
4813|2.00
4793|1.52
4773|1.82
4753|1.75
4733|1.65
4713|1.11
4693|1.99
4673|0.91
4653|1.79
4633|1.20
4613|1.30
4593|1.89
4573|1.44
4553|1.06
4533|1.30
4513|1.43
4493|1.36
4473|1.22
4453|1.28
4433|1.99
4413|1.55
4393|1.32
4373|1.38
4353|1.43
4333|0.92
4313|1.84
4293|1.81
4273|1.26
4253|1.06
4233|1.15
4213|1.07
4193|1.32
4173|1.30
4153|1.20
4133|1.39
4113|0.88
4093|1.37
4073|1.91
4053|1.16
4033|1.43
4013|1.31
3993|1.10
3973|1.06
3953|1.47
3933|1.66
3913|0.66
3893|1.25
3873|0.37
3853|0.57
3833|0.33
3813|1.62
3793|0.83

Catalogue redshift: 0.19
